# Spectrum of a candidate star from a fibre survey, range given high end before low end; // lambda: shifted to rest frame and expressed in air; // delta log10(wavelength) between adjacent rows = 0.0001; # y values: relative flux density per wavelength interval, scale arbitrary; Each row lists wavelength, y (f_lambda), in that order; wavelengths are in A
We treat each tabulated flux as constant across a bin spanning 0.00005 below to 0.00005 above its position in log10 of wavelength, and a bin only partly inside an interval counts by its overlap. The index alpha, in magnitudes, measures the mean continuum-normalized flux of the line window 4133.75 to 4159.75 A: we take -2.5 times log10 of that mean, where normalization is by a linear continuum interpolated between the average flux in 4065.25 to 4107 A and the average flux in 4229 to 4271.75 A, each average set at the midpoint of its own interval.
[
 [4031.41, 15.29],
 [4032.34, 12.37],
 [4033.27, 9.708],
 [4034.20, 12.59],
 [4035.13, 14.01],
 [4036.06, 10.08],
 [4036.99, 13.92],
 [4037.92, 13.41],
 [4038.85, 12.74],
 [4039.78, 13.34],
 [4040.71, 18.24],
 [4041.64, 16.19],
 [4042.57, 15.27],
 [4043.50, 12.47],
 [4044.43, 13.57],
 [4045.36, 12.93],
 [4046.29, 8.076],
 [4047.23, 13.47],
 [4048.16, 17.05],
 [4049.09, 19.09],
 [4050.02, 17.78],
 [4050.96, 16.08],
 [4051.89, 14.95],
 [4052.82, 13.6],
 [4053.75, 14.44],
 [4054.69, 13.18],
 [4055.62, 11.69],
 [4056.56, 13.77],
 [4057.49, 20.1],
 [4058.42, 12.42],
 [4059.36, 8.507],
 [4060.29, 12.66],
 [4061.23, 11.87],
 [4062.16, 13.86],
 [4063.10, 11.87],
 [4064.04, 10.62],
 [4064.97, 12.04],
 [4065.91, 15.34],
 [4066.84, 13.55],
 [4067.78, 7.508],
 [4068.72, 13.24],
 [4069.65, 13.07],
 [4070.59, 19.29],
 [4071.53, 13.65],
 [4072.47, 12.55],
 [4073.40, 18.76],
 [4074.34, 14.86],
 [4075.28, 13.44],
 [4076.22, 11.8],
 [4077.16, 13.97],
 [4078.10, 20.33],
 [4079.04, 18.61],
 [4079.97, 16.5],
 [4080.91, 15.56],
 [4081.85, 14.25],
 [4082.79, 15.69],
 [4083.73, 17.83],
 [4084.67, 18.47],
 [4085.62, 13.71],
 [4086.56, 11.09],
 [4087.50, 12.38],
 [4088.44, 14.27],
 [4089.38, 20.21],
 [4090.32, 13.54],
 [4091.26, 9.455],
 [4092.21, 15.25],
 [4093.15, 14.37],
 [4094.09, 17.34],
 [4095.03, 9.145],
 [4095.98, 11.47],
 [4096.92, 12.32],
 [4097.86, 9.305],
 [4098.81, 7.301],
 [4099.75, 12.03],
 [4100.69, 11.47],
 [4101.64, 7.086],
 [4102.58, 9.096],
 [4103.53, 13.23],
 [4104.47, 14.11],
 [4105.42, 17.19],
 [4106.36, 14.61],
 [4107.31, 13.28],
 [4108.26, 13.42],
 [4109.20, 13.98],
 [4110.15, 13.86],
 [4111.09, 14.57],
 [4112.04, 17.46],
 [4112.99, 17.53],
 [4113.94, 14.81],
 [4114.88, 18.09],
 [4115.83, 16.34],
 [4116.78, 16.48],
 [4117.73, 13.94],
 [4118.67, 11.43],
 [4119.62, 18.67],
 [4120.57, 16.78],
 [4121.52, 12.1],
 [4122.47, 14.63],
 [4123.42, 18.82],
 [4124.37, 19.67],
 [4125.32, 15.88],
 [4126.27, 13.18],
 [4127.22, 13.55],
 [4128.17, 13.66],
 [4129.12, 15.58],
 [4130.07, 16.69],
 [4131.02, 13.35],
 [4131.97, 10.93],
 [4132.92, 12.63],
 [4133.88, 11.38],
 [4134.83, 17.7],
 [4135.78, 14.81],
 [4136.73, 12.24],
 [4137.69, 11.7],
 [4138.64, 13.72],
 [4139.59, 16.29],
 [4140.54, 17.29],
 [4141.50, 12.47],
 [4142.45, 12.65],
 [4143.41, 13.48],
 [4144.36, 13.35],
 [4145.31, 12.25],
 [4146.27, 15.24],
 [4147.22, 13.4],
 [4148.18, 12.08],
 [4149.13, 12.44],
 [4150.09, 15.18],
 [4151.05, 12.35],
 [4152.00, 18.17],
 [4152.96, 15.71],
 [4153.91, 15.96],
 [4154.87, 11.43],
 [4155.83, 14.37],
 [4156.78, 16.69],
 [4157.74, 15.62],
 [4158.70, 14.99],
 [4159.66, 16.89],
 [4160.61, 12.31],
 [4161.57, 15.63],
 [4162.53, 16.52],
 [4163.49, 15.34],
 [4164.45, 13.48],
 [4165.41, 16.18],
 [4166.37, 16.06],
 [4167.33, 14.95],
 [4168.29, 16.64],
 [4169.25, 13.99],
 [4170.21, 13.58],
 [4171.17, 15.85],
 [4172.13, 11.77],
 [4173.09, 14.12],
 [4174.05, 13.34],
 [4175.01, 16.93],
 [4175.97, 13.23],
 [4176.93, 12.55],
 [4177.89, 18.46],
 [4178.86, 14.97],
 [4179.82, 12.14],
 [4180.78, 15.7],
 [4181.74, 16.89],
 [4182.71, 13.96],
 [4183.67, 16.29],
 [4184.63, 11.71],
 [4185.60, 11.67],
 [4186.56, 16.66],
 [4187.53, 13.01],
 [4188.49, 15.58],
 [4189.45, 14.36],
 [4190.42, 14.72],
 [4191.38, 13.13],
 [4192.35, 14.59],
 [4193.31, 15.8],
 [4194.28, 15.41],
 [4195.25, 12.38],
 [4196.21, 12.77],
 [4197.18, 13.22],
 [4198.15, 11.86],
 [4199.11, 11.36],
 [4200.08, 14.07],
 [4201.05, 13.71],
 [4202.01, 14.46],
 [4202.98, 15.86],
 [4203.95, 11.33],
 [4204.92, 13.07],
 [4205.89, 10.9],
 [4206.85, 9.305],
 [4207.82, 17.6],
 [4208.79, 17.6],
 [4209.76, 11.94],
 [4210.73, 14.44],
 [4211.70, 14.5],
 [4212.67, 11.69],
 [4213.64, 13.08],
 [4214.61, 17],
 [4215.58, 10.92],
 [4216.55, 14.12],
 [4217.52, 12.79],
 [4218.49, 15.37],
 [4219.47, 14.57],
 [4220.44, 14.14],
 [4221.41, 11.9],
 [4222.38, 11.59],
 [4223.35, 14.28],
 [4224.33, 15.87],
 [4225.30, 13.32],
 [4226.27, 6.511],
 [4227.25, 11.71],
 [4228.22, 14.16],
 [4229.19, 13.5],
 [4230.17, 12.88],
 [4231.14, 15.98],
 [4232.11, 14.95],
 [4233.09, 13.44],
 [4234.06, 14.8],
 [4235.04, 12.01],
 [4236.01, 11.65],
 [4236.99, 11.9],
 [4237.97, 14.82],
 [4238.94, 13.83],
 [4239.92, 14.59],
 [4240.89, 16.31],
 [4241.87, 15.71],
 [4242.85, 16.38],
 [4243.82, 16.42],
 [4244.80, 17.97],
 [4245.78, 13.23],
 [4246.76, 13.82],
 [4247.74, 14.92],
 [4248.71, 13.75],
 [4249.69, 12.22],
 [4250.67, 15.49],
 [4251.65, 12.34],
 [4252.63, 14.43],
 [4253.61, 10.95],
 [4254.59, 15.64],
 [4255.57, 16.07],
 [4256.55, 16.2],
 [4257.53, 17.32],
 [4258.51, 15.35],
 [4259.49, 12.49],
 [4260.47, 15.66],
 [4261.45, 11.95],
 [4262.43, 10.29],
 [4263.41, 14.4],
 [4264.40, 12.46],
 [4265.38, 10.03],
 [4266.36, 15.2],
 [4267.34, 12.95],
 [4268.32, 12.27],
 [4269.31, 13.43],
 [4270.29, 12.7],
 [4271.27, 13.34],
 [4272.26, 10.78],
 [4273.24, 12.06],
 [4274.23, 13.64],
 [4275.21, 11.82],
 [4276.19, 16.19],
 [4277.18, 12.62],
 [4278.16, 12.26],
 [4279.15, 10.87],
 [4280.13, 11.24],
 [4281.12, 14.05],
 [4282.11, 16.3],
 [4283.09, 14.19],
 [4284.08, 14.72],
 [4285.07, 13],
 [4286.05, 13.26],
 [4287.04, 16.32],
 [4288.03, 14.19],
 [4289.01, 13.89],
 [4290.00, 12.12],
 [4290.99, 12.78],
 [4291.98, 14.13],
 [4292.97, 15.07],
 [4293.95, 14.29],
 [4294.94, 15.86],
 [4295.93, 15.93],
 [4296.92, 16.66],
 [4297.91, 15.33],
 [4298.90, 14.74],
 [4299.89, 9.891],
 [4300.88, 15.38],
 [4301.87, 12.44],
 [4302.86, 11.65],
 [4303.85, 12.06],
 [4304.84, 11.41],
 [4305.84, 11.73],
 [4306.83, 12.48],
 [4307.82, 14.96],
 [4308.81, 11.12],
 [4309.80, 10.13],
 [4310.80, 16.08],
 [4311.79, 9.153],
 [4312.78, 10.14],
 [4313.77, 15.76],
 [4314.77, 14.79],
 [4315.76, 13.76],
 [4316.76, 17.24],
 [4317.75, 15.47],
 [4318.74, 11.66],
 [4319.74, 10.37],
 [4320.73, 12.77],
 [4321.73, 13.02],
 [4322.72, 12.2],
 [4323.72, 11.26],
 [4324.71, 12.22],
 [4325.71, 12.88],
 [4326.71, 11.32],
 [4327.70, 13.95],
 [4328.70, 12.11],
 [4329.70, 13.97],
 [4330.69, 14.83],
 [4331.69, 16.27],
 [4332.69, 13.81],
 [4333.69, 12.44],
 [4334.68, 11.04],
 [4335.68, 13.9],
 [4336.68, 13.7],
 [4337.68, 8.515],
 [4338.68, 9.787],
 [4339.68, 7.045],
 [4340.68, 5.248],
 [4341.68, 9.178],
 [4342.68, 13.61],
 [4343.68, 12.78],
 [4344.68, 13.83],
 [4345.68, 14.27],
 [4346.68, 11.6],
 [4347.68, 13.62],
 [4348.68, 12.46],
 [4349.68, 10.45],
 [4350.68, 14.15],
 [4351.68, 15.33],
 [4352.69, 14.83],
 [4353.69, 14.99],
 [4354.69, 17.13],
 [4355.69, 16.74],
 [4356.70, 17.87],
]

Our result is -0.031 mag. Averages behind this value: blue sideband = 13.8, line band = 14.3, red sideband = 14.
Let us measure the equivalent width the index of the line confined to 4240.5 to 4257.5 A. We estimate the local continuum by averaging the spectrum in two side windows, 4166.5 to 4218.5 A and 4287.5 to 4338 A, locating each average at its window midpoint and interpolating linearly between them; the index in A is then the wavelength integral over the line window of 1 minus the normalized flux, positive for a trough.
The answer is -1.53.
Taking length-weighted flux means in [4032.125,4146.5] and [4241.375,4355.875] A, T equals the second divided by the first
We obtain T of 1.0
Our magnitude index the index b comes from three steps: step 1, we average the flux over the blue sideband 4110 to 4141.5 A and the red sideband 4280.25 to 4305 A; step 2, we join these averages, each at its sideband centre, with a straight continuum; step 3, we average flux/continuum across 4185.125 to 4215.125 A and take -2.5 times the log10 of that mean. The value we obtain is 0.06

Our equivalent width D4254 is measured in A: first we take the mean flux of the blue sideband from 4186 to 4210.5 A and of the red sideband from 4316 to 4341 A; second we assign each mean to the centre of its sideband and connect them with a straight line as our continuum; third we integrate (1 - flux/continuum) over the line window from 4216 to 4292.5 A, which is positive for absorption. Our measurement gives -3.0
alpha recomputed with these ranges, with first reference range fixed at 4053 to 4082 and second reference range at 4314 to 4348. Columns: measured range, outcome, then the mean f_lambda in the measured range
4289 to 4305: -0.09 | 13.8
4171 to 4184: -0.10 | 14.7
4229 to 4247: -0.11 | 14.5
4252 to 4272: -0.06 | 13.6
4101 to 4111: 0.06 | 13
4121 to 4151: -0.04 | 14.1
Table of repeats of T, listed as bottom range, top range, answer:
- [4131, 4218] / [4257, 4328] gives 0.94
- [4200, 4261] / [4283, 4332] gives 0.96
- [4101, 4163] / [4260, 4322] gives 0.92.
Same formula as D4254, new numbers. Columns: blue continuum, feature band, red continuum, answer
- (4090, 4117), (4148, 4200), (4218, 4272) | -3.4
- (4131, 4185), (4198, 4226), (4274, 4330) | 1.0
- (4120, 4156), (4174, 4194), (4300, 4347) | -1.1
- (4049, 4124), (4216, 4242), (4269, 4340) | -0.2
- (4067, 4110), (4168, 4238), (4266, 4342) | -2.3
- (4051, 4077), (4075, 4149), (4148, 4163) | -0.1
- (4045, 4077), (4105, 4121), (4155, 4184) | -1.2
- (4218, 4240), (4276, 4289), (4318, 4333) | -0.6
